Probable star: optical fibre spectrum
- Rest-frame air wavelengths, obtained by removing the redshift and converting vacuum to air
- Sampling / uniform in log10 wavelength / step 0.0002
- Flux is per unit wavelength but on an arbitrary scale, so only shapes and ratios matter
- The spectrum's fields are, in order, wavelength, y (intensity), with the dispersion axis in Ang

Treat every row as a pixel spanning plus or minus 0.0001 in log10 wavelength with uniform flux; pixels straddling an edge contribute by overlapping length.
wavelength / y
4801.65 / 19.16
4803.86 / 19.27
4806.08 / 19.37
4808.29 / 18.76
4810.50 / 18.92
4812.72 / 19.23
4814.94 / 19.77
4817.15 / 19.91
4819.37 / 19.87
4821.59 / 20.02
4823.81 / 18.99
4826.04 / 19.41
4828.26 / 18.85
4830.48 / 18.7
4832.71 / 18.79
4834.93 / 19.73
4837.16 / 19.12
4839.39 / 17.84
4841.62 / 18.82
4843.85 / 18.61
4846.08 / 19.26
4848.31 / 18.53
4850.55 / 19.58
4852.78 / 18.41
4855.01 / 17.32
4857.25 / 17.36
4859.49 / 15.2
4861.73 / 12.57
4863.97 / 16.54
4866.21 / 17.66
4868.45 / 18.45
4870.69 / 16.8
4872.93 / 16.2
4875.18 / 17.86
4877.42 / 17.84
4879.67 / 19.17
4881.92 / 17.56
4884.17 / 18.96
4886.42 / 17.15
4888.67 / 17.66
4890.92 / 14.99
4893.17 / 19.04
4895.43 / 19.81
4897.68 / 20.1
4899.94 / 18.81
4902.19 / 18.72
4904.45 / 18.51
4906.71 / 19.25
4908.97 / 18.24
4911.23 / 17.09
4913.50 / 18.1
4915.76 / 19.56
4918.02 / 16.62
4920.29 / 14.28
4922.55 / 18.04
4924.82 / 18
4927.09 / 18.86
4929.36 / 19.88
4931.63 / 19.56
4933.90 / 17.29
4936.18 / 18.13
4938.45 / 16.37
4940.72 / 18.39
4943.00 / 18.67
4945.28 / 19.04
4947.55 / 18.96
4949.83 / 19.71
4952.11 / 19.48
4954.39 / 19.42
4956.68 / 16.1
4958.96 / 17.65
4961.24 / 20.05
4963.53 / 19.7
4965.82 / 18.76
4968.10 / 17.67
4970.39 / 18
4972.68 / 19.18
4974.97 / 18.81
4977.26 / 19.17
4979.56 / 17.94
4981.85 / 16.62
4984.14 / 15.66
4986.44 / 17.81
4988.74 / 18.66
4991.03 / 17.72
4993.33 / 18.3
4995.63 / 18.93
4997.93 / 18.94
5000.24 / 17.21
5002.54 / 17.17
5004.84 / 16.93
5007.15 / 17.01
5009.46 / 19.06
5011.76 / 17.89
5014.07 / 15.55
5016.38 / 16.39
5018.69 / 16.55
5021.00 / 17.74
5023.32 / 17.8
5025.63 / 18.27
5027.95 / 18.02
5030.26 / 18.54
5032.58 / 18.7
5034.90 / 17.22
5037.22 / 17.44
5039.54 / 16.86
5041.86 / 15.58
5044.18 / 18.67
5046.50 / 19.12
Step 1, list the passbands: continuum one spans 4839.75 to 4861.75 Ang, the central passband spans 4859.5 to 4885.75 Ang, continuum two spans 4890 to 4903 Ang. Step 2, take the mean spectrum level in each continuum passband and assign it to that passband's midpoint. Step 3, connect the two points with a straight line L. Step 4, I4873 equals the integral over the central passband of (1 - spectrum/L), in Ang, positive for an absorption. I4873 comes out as 1.54 Ang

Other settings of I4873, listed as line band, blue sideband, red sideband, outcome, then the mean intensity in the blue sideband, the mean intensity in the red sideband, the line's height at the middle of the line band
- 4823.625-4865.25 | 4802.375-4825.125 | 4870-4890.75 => 1.16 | 19.4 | 17.6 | 18.6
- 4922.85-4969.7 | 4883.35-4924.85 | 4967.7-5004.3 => -1.46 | 18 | 18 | 18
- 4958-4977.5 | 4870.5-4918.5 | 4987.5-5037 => -0.96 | 18.1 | 17.7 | 17.9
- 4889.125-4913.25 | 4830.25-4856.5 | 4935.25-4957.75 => 0.18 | 18.7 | 18.4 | 18.6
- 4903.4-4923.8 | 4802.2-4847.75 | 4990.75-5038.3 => 0.80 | 19.2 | 17.7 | 18.5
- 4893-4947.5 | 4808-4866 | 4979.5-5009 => -1.01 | 18.4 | 17.6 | 18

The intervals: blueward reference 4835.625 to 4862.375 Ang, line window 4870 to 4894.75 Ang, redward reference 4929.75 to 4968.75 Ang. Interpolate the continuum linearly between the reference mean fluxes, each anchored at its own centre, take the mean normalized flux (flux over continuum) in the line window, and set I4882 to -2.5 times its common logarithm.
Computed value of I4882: 0.03 mag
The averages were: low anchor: 17.8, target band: 17.6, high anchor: 18.6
